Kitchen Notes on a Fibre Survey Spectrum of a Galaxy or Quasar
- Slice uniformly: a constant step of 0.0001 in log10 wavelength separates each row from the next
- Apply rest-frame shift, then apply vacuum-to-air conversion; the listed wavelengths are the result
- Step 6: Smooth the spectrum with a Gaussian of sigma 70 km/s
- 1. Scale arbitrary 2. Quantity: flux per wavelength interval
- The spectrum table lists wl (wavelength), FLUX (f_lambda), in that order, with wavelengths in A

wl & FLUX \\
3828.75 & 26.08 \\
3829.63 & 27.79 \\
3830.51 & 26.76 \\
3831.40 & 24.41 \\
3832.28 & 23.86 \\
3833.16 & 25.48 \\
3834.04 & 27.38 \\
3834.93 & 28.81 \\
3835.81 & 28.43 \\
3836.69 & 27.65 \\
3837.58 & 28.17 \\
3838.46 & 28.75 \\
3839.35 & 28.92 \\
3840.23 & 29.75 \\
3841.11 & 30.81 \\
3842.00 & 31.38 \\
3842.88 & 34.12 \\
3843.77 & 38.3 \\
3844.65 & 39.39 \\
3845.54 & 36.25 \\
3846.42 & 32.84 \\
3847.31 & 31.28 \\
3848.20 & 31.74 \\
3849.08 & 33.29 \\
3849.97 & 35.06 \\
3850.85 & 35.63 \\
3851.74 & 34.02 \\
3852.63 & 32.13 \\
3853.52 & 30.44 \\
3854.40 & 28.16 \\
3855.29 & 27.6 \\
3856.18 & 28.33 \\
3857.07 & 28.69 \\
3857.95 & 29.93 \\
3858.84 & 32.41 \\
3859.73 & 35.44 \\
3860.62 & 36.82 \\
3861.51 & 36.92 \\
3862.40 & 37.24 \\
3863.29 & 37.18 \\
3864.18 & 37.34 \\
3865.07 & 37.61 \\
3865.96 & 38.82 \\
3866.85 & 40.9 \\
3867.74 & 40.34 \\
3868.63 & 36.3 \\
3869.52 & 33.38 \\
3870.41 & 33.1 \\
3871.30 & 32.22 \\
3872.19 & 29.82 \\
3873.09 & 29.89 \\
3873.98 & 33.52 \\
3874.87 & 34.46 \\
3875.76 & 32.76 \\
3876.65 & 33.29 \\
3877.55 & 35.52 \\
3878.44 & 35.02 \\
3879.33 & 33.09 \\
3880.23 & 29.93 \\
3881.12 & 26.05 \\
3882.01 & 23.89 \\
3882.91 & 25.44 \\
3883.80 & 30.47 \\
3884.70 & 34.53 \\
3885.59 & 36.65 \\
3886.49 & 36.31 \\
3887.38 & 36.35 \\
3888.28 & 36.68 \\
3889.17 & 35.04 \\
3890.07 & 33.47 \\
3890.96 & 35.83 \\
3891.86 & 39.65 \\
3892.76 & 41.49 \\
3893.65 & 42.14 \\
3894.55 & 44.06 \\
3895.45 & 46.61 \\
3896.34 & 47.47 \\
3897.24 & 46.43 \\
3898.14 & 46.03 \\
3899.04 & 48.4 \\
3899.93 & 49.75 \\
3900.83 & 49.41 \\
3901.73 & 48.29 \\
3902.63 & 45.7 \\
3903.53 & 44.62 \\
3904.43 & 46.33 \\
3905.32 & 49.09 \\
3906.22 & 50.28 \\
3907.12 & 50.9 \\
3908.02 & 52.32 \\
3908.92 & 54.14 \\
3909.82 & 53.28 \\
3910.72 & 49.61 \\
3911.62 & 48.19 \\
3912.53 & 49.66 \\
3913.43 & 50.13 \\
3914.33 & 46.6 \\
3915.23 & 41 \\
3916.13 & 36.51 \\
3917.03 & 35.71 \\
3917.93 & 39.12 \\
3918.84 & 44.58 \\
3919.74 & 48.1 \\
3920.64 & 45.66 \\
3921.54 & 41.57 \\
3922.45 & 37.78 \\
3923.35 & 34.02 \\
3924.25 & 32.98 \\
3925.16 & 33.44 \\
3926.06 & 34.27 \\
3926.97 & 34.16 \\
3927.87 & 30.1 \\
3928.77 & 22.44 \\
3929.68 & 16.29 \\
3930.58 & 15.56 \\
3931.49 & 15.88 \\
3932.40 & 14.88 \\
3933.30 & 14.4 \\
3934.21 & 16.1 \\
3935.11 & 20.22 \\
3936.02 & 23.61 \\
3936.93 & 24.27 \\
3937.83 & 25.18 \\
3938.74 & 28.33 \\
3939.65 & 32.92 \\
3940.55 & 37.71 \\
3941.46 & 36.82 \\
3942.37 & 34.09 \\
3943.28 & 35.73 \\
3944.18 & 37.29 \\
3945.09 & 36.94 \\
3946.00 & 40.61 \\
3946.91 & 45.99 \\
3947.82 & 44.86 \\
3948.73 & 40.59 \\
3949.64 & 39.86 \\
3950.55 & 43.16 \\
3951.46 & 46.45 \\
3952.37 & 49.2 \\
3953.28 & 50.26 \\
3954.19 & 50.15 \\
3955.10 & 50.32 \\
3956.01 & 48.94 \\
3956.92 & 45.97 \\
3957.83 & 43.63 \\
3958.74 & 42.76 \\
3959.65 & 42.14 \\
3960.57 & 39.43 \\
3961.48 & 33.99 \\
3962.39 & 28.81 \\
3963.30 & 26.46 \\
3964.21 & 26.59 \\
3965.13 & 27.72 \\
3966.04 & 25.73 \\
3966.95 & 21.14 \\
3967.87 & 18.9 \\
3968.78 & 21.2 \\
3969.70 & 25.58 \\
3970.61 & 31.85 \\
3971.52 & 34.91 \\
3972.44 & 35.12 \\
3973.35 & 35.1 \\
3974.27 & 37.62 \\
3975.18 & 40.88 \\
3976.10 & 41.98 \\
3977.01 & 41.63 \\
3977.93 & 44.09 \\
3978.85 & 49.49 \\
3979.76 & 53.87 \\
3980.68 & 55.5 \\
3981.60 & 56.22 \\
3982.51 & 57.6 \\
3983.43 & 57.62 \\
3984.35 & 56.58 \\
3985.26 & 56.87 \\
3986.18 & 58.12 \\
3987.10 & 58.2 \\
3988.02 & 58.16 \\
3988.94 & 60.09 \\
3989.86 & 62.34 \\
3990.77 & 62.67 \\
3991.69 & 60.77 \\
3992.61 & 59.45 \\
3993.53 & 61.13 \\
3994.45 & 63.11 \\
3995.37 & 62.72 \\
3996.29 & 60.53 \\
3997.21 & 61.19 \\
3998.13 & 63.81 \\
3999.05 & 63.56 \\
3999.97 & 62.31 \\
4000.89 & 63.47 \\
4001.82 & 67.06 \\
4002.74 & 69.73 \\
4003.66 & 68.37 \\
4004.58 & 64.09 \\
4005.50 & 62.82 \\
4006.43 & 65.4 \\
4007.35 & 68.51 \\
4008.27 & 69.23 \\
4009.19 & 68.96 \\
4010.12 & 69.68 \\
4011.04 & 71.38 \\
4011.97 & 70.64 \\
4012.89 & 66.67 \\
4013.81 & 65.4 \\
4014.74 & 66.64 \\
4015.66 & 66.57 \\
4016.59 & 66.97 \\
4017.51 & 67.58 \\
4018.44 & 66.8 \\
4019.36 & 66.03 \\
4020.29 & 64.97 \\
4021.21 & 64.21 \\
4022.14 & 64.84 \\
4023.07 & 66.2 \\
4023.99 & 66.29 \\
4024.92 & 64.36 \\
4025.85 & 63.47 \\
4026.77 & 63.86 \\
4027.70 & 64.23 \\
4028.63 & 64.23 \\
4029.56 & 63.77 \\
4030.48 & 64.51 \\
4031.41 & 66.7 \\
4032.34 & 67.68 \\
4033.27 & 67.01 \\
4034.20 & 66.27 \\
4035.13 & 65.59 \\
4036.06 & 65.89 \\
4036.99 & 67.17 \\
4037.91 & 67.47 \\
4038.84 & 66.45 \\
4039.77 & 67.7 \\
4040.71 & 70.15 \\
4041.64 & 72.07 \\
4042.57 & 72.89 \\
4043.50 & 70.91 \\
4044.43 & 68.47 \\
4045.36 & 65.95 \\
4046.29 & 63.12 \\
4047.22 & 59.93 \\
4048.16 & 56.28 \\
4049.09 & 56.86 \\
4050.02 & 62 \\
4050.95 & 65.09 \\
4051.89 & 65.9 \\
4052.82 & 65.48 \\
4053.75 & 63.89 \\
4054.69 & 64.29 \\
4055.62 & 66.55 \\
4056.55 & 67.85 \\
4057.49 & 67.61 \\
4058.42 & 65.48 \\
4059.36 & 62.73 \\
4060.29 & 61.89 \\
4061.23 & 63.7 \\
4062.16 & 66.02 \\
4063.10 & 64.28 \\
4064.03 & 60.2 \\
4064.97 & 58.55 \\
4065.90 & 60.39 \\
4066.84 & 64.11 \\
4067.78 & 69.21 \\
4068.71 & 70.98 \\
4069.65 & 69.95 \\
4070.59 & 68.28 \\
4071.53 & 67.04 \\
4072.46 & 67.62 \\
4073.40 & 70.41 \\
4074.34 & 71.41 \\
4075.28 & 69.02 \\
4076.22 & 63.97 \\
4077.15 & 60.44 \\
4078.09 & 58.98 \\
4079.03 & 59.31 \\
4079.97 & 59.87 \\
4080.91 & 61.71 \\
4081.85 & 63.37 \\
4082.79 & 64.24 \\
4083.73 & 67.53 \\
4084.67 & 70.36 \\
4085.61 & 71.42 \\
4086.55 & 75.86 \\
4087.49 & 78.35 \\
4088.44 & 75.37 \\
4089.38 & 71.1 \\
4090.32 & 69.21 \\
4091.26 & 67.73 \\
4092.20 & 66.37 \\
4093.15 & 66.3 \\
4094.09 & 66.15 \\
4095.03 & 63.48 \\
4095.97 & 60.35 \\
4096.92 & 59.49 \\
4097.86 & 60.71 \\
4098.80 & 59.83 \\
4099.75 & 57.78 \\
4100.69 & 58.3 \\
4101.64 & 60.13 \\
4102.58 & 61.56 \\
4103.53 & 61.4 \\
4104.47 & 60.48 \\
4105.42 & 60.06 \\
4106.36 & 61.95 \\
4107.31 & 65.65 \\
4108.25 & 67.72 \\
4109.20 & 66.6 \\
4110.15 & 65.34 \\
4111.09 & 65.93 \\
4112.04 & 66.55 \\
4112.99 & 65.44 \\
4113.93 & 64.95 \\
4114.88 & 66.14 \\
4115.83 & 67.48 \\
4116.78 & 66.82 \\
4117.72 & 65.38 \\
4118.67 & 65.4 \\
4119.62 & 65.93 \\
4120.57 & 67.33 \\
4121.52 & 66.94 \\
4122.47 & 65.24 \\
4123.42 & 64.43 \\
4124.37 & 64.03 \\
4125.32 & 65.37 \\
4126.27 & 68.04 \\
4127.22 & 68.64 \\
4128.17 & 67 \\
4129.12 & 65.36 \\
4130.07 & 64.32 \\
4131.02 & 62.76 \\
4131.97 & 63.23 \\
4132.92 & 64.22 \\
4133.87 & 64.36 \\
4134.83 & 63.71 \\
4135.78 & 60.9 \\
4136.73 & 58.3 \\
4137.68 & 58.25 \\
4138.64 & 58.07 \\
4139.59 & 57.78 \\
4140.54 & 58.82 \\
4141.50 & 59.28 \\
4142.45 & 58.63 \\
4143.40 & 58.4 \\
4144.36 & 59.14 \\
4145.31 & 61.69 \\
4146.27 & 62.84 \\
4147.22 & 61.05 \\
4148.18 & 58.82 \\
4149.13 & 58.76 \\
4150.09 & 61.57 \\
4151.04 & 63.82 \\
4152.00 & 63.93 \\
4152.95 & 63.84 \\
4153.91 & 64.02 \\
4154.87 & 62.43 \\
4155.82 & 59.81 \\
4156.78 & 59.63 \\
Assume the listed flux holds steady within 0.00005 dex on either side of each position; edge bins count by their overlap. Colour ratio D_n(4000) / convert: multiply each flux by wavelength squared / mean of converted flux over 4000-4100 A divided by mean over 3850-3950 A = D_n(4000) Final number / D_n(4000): 1.9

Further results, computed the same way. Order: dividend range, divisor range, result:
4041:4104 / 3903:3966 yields 1.85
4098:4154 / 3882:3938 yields 1.85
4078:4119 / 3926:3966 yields 2.07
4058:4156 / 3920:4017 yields 1.51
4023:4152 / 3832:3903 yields 2.07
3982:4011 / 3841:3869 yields 1.97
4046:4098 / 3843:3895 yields 2.12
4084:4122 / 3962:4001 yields 1.46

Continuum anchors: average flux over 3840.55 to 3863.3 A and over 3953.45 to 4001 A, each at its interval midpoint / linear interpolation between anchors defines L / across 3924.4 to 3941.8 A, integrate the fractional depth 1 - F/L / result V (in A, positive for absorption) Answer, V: 7.0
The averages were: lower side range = 33.2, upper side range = 47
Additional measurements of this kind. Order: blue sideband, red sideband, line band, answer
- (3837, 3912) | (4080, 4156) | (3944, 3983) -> 5.9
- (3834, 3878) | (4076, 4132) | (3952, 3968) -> 3.0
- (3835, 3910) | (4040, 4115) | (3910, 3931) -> 2.5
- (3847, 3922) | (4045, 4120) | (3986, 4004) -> -3.1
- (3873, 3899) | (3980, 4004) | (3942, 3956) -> 2.1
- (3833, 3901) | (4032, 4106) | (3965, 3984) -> 4.5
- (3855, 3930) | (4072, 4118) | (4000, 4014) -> -3.6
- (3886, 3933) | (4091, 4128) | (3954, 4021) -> -3.8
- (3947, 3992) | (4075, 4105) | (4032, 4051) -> -3.3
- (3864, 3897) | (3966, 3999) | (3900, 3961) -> 4.2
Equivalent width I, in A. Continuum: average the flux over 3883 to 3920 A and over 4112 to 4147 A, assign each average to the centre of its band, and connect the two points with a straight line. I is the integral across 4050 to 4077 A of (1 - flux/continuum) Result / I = -3.7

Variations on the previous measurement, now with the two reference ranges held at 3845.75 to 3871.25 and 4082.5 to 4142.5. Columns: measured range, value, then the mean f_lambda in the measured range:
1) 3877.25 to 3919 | -3.01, 41.8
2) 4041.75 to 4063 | -2.74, 64.8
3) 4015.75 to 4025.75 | -2.27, 65.7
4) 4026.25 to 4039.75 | -2.64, 65.9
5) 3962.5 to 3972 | 4.24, 26.1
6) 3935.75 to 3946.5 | 2.70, 33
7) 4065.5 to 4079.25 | -1.48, 66.2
